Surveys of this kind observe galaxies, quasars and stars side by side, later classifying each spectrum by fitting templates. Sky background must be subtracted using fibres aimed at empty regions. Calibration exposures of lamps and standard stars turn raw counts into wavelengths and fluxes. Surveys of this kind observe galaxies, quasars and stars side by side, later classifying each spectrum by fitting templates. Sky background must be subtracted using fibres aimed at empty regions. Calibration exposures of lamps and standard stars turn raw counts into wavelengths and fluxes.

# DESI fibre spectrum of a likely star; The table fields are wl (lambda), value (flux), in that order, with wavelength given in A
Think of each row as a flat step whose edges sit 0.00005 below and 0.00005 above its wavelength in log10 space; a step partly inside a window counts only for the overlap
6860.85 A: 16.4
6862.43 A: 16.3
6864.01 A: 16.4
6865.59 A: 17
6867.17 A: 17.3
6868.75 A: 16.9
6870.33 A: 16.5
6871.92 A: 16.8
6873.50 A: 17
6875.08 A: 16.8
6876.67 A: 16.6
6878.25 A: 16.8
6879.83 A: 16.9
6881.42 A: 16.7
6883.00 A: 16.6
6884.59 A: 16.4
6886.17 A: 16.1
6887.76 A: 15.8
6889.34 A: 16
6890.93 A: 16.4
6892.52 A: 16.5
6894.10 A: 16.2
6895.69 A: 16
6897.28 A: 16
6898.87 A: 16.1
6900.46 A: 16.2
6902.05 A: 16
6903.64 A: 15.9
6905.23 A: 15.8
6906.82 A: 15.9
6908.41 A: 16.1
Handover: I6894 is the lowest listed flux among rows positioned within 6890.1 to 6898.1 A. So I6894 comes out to 16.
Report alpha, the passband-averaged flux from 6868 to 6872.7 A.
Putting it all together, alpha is 16.7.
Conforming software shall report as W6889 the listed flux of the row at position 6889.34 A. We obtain 16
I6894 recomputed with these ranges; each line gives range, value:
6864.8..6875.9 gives 16.5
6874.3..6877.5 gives 16.6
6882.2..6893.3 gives 15.8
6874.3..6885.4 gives 16.4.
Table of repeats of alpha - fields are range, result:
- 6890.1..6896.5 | 16.3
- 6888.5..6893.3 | 16.3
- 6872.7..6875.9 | 16.9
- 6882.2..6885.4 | 16.5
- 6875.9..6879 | 16.7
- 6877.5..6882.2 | 16.8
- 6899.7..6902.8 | 16.1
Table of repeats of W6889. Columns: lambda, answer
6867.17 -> 17.3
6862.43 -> 16.3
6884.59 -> 16.4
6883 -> 16.6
